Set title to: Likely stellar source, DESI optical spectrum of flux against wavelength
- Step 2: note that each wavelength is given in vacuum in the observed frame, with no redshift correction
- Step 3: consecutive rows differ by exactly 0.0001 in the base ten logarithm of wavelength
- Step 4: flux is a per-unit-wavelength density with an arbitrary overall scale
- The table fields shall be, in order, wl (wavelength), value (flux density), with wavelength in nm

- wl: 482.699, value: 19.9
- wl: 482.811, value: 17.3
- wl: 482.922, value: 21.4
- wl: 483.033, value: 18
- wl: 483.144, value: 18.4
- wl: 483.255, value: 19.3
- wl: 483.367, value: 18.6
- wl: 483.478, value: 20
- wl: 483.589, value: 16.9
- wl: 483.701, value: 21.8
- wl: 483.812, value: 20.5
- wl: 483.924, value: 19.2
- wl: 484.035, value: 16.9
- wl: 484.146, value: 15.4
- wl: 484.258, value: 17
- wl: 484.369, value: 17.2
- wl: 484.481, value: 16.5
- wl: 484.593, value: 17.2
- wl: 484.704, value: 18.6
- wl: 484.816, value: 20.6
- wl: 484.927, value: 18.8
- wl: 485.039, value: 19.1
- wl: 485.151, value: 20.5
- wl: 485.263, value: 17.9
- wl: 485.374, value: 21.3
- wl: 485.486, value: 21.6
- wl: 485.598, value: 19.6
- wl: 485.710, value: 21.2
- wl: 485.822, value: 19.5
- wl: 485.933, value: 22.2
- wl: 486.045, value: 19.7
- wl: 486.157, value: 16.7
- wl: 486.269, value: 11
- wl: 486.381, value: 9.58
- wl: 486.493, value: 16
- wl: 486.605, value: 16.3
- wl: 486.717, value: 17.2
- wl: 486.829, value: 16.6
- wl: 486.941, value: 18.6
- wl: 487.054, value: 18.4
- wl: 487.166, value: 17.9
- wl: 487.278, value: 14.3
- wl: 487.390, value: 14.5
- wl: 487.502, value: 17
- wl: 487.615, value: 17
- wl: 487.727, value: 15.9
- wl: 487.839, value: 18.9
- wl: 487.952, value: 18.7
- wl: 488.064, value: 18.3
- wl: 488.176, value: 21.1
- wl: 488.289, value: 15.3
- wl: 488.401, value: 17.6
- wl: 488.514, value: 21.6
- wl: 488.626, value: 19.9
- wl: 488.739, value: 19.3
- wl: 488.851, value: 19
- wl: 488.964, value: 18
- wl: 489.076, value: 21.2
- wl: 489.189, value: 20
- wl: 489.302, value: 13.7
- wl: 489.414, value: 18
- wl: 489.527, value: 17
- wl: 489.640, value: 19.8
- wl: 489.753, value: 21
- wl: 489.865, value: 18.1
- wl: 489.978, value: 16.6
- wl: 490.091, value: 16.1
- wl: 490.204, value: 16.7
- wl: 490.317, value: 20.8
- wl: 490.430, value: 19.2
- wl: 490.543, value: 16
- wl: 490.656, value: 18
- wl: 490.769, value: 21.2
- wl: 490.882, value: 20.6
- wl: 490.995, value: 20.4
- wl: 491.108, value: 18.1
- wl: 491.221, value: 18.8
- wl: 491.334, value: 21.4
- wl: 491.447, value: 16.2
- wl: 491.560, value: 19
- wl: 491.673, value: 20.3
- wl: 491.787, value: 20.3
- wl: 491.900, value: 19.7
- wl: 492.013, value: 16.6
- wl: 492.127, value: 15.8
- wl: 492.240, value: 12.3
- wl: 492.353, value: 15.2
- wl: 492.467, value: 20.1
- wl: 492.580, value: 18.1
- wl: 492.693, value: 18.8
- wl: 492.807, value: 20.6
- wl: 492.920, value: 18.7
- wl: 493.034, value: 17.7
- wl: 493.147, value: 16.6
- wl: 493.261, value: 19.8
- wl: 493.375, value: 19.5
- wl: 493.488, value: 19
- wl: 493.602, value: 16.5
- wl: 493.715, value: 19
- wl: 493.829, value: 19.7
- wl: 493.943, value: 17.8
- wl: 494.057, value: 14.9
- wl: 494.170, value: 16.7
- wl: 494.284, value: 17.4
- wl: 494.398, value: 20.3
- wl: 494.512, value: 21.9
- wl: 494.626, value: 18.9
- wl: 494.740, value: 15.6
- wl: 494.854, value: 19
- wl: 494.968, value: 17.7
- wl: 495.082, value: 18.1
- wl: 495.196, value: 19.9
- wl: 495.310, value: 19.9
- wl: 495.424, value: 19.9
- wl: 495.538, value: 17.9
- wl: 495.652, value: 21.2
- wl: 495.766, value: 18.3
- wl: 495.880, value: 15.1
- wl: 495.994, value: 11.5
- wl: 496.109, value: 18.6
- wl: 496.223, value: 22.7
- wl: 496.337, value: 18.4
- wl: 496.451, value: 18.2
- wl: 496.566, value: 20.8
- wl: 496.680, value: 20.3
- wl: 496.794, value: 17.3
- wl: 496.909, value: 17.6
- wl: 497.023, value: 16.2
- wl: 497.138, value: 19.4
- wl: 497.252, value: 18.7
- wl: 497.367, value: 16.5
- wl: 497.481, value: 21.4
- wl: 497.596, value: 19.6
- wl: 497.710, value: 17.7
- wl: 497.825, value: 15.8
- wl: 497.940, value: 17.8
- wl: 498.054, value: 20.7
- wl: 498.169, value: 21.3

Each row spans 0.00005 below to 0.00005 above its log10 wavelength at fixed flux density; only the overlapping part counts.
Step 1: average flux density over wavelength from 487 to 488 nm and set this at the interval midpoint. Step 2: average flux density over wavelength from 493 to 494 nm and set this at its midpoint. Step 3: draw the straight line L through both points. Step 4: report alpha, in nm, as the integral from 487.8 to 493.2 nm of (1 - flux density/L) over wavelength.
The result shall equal -0.25 nm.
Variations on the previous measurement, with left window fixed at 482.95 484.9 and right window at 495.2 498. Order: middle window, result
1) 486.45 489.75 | 0.093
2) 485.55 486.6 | 0.069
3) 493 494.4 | 0.032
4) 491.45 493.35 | 0.035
